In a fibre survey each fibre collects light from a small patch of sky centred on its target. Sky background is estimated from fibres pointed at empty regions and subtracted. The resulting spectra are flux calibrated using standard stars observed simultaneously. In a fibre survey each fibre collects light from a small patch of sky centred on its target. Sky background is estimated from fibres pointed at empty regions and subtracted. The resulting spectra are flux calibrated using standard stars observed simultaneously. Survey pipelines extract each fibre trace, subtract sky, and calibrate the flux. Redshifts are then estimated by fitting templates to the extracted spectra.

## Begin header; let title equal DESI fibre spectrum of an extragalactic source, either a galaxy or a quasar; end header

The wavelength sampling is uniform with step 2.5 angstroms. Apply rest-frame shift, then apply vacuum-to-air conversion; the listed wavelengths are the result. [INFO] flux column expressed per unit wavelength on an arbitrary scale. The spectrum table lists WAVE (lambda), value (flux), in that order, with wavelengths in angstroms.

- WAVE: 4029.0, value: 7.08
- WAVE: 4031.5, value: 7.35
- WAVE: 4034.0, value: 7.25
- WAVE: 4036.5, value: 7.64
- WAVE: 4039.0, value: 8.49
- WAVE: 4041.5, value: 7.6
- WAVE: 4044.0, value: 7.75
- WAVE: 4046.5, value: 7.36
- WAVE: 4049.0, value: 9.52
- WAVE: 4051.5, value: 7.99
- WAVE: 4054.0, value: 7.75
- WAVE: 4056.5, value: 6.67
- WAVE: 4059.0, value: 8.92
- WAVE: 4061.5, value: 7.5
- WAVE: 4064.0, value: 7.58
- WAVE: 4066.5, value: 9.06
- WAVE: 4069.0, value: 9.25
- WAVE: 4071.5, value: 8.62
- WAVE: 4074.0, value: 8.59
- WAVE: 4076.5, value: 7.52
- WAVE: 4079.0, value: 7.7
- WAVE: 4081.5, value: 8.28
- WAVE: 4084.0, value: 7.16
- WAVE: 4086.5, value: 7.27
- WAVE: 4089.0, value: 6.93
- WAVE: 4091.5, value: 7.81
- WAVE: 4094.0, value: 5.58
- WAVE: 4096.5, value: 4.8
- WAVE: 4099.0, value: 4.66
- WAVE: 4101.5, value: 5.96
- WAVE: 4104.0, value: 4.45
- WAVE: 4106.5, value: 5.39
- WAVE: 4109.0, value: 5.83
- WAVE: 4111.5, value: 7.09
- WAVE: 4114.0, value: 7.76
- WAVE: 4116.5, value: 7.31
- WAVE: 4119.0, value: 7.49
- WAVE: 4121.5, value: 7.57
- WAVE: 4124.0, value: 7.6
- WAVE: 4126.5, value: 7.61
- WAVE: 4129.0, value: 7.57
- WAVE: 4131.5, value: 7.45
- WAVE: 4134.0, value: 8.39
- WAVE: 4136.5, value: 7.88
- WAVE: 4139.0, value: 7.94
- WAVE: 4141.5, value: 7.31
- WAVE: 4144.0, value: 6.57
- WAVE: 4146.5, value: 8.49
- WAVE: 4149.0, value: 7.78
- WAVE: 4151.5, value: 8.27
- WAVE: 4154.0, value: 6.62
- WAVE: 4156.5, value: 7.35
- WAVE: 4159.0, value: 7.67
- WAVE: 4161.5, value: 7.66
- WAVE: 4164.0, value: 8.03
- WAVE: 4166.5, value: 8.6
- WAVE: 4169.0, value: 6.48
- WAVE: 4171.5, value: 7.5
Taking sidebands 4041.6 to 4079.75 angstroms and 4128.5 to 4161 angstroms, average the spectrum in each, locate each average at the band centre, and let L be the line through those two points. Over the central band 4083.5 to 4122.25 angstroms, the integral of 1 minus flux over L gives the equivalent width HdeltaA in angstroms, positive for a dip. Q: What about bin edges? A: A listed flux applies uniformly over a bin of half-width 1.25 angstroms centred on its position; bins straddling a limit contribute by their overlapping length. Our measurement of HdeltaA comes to 7.2 angstroms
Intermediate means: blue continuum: 8.11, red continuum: 7.64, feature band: 6.41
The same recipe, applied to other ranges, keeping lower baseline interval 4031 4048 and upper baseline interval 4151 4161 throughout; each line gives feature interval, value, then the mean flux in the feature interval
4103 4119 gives 2.33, 6.43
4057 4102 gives 1.09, 7.41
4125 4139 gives -0.58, 7.79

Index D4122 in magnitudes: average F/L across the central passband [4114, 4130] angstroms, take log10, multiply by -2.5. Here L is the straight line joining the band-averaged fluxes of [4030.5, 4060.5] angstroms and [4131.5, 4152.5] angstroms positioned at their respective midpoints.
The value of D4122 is 0.04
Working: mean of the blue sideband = 7.86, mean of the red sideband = 7.8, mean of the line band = 7.54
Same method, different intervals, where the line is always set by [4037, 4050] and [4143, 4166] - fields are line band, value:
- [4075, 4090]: 0.06 mag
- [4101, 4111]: 0.39 mag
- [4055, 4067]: 0.02 mag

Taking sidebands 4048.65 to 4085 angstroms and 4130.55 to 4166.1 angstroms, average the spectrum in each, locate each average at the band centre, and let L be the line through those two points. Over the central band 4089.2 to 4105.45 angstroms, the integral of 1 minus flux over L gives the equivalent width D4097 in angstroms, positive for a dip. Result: 4.76 angstroms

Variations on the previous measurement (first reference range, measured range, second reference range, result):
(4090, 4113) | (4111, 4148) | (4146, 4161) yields -4.6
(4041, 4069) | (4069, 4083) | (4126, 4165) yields -0.5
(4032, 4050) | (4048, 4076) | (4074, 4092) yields -2.0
